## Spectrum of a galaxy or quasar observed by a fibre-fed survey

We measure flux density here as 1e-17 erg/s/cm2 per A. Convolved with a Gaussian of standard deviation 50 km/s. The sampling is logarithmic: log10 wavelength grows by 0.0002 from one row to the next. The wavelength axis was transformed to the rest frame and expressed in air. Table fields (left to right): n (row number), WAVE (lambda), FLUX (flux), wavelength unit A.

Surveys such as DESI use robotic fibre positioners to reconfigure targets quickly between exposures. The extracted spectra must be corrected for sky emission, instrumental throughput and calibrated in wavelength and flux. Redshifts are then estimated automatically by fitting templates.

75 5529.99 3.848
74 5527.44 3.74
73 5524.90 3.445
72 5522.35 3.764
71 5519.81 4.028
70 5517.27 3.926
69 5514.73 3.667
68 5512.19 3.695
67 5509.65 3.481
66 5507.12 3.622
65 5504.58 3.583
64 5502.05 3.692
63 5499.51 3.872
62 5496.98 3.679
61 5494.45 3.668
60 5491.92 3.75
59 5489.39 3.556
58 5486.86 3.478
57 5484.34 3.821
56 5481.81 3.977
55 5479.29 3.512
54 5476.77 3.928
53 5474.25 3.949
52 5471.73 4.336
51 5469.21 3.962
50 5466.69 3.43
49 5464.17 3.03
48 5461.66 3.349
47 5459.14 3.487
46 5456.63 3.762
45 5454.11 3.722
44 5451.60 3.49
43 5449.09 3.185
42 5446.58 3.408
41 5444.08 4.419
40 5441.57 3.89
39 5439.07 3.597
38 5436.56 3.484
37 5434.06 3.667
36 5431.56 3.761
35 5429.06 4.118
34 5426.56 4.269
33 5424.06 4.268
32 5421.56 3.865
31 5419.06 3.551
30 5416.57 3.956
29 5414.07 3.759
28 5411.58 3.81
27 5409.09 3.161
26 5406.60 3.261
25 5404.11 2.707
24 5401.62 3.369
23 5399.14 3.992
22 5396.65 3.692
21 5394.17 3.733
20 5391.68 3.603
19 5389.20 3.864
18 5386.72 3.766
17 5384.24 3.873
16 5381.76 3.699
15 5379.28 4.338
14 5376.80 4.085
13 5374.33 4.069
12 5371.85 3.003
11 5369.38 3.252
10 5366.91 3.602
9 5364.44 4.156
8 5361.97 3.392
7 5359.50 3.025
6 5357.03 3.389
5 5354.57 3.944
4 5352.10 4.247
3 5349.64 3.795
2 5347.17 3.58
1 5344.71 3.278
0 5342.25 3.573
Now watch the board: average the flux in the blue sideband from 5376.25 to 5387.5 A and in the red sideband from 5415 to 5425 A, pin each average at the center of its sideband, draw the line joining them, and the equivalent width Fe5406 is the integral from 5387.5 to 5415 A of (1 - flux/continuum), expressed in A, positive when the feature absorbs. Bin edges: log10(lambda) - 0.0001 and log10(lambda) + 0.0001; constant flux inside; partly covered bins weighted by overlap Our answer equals 2.7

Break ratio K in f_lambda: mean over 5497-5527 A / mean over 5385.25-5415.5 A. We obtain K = 1.04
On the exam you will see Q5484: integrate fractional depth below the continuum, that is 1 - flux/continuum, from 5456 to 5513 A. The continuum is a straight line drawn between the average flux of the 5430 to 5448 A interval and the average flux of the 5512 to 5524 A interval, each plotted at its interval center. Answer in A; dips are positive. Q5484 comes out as 1.6 A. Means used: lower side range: 3.75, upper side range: 3.81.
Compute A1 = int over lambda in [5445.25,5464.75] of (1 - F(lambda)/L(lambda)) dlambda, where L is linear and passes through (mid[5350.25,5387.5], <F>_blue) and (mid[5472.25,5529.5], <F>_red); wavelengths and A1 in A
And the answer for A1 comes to 1.5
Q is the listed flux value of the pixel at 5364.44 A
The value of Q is 4.156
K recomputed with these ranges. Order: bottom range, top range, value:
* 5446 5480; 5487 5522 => 1.02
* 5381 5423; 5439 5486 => 1.02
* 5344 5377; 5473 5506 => 1.03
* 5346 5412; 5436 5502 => 1.01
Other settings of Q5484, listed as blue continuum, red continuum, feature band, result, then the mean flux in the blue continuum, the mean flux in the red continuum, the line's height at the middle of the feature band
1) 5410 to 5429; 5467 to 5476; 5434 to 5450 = 1.15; 3.92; 4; 3.96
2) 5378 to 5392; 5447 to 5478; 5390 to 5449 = 0.96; 3.87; 3.63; 3.76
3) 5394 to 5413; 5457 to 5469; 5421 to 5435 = -2.31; 3.45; 3.41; 3.44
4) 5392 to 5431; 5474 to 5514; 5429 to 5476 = 0.26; 3.7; 3.7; 3.7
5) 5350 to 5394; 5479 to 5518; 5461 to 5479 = -0.09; 3.73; 3.69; 3.7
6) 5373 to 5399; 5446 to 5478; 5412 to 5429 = -0.87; 3.87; 3.62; 3.76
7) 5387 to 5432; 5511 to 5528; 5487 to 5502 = 0.22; 3.71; 3.75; 3.74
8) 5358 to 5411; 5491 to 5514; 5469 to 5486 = -1.20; 3.6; 3.67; 3.66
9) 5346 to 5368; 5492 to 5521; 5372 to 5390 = -1.04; 3.68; 3.72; 3.69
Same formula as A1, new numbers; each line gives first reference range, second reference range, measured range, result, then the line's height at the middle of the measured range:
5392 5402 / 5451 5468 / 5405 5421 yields 0.3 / 3.65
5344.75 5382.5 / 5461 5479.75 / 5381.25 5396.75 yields -0.2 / 3.7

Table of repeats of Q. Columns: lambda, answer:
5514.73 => 3.667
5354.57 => 3.944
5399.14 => 3.992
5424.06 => 4.268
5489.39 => 3.556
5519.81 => 4.028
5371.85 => 3.003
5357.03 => 3.389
